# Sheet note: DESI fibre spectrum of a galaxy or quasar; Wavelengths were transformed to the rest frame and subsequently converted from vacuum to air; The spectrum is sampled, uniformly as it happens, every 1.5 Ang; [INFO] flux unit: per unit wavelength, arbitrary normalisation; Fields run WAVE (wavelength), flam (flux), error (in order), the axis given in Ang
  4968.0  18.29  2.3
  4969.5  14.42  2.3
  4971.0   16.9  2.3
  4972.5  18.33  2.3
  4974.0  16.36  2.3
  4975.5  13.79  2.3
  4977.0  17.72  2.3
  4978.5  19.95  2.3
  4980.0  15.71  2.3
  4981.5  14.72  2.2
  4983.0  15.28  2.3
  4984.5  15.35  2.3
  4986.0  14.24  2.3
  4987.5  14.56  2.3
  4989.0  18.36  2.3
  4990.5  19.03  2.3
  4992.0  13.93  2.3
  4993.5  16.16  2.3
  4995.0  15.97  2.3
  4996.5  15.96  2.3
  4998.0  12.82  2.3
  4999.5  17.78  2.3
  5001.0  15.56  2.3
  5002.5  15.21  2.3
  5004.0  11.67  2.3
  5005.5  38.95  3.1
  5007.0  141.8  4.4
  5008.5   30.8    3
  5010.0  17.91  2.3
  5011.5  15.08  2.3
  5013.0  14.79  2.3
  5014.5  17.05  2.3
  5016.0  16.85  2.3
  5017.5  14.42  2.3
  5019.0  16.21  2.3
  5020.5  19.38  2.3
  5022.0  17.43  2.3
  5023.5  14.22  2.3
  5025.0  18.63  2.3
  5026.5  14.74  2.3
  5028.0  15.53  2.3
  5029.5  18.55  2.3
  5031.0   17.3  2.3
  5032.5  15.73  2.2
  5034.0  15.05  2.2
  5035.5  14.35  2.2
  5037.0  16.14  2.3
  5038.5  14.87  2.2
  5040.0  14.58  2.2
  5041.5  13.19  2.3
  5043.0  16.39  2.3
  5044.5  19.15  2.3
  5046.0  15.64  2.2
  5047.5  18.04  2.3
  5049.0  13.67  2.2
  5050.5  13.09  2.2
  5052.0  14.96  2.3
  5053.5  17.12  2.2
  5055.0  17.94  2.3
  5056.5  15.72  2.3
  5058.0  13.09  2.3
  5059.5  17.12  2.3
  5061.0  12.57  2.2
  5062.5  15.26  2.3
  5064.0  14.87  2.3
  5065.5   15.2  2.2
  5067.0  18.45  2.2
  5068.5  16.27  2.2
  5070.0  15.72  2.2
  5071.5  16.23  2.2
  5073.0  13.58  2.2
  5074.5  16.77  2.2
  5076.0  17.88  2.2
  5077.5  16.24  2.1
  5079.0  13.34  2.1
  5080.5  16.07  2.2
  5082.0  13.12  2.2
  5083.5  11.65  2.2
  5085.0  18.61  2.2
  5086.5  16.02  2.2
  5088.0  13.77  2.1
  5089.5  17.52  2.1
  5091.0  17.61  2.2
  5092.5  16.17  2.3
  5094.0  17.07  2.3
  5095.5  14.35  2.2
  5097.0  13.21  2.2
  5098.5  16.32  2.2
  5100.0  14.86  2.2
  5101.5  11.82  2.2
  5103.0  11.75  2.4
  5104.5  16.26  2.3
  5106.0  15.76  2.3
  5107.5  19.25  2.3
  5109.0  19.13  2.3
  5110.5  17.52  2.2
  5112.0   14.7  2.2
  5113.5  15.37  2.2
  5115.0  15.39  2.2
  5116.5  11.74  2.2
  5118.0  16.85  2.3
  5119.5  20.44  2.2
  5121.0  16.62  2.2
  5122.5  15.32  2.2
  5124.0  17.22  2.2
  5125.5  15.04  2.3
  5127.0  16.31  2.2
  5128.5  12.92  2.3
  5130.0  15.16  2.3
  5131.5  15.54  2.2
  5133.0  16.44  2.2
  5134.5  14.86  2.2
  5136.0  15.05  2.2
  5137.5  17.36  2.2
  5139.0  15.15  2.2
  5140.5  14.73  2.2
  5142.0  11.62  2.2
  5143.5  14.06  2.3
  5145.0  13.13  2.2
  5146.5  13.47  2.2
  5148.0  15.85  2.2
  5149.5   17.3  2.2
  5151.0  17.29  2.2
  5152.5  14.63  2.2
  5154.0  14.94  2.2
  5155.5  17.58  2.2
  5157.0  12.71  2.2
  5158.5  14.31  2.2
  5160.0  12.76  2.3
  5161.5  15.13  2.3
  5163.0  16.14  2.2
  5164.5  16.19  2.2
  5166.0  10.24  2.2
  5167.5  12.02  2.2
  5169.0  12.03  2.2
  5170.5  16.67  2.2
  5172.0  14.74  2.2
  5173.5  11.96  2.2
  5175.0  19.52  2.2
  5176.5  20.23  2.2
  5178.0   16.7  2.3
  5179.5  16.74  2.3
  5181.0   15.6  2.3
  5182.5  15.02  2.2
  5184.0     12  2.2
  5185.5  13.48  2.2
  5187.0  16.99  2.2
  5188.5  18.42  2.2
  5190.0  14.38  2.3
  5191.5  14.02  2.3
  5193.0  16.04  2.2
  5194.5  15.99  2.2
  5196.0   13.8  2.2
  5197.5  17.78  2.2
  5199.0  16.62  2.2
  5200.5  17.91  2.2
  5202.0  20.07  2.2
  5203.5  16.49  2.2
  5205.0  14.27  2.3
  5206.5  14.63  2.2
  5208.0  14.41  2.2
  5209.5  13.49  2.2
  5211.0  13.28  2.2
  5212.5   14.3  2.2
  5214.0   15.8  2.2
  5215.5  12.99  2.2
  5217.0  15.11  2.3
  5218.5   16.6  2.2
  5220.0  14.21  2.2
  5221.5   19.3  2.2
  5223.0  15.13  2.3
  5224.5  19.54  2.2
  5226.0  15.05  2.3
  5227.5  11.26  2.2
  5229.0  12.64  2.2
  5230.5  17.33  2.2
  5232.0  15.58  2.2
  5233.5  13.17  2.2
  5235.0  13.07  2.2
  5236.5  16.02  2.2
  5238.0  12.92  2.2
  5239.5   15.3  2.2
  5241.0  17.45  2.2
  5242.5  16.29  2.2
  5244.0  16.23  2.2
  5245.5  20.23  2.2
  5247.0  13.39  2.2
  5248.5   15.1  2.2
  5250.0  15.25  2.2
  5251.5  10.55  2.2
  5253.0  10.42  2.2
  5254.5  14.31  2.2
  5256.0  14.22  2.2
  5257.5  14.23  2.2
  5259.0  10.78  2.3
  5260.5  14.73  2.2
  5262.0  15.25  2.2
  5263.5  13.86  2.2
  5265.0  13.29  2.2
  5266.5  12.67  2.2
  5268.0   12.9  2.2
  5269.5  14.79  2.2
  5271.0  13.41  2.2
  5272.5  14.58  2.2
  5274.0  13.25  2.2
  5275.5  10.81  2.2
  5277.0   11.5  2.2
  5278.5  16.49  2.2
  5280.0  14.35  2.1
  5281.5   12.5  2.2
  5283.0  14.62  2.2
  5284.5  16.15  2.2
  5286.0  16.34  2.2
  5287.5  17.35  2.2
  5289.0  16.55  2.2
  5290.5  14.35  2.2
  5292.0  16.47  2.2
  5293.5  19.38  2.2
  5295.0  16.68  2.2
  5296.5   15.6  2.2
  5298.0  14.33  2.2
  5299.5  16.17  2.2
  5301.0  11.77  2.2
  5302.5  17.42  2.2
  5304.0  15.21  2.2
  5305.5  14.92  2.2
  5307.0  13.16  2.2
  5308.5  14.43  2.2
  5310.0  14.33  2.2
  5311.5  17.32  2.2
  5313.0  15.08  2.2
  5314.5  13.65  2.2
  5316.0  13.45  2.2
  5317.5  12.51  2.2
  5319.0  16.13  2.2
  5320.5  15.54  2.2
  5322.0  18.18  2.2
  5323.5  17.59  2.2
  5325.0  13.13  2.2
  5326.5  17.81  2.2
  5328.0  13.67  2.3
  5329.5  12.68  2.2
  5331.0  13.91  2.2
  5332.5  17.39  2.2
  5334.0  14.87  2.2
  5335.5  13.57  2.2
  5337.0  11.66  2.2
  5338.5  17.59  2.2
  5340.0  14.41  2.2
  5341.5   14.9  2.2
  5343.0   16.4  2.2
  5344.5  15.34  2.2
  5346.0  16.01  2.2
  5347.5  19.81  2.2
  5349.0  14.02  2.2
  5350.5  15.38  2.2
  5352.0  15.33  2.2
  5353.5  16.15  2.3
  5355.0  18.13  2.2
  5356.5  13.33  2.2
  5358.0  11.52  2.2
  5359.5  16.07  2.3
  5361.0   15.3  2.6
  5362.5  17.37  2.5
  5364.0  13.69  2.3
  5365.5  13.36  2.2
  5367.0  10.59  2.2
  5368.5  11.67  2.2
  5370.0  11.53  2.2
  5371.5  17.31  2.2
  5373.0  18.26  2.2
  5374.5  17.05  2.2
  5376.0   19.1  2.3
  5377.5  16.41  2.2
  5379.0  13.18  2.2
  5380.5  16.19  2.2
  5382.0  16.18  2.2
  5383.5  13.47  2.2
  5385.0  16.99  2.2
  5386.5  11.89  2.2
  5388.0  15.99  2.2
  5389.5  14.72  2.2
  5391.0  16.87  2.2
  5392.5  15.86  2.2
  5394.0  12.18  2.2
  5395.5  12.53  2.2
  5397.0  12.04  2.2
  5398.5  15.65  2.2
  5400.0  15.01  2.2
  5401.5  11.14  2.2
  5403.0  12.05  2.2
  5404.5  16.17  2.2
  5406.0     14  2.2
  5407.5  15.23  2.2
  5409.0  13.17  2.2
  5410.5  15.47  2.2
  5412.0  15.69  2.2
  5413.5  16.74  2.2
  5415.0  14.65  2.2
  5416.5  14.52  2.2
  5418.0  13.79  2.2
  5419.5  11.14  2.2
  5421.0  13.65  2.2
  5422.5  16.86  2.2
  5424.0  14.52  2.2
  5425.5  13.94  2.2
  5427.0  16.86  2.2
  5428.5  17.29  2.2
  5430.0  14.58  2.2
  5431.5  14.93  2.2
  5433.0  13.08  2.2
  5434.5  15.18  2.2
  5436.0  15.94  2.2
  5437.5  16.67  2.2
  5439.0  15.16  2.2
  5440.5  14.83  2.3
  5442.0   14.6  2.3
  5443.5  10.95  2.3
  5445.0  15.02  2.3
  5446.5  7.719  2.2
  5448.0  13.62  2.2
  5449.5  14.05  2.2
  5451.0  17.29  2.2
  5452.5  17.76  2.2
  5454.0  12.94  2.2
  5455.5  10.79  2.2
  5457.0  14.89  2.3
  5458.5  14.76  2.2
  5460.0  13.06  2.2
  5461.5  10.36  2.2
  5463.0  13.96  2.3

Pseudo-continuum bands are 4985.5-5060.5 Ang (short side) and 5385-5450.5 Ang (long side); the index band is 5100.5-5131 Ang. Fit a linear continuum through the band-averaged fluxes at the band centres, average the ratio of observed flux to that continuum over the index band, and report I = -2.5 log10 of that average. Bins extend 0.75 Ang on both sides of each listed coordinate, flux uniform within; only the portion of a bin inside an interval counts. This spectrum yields 0.15 mag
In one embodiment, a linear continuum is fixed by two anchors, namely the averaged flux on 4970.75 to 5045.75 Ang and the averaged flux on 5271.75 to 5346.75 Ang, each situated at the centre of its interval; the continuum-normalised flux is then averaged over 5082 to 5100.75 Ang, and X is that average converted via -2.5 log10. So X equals 0.169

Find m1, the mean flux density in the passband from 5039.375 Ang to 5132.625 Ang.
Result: 15.6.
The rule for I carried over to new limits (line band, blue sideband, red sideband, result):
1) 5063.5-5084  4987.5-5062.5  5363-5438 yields 0.20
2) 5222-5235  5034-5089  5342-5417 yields 0.02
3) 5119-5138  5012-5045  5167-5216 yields -0.02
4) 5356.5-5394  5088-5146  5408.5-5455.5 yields -0.02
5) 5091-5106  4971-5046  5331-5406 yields 0.22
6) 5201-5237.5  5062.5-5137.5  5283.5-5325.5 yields 0.03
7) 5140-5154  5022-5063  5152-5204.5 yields 0.06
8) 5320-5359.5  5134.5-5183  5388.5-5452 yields -0.05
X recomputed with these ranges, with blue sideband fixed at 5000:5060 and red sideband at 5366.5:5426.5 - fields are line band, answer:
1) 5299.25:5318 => 0.10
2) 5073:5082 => 0.23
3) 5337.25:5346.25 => -0.01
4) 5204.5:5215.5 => 0.21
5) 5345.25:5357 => -0.06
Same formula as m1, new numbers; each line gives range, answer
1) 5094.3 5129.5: 15.6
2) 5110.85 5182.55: 15.2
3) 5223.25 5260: 14.6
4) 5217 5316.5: 14.8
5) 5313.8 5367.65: 15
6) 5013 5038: 16.3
